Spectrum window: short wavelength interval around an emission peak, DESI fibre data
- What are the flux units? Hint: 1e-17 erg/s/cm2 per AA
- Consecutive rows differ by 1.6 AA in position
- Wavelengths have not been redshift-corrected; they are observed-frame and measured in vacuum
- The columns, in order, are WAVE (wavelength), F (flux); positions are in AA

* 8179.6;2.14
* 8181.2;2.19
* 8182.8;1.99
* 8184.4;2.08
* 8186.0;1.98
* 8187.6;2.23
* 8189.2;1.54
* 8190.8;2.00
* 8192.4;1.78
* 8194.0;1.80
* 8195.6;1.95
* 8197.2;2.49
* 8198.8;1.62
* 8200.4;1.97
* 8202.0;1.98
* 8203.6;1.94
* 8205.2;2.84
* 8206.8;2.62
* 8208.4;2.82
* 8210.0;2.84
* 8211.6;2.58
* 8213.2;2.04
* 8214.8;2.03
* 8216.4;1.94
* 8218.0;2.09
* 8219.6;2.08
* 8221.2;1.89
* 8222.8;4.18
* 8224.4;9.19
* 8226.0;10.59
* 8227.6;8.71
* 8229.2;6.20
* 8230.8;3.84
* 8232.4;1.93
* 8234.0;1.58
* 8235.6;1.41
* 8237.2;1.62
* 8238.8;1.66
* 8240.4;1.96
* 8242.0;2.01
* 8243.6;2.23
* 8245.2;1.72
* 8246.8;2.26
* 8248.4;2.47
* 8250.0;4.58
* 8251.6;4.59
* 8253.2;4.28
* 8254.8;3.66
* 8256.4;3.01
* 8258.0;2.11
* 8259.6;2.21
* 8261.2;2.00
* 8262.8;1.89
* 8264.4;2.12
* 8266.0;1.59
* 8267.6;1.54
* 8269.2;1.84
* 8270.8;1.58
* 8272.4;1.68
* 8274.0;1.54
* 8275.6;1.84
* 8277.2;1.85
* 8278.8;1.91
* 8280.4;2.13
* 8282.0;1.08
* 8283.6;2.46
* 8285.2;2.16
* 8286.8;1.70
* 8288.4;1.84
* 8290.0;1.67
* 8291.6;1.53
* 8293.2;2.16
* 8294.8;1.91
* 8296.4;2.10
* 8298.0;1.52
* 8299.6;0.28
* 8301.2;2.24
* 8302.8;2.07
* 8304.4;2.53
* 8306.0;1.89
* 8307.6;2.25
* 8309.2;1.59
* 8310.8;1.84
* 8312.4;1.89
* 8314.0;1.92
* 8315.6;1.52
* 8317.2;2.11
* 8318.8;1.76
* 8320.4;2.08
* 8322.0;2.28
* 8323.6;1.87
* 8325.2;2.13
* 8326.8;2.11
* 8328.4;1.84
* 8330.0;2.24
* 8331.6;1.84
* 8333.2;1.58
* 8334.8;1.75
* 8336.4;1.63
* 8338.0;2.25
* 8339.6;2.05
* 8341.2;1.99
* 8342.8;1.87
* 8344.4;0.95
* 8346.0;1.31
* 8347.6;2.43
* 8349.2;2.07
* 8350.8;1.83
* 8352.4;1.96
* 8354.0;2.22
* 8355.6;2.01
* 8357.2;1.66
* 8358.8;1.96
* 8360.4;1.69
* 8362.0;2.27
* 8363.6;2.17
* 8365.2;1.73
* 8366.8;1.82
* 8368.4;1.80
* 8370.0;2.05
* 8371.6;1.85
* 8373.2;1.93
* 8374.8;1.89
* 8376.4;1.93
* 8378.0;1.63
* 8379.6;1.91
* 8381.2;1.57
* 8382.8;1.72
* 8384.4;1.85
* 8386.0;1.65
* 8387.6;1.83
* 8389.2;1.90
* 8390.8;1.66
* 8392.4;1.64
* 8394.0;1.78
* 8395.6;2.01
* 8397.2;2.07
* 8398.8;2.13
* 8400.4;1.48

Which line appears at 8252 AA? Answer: [N II]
